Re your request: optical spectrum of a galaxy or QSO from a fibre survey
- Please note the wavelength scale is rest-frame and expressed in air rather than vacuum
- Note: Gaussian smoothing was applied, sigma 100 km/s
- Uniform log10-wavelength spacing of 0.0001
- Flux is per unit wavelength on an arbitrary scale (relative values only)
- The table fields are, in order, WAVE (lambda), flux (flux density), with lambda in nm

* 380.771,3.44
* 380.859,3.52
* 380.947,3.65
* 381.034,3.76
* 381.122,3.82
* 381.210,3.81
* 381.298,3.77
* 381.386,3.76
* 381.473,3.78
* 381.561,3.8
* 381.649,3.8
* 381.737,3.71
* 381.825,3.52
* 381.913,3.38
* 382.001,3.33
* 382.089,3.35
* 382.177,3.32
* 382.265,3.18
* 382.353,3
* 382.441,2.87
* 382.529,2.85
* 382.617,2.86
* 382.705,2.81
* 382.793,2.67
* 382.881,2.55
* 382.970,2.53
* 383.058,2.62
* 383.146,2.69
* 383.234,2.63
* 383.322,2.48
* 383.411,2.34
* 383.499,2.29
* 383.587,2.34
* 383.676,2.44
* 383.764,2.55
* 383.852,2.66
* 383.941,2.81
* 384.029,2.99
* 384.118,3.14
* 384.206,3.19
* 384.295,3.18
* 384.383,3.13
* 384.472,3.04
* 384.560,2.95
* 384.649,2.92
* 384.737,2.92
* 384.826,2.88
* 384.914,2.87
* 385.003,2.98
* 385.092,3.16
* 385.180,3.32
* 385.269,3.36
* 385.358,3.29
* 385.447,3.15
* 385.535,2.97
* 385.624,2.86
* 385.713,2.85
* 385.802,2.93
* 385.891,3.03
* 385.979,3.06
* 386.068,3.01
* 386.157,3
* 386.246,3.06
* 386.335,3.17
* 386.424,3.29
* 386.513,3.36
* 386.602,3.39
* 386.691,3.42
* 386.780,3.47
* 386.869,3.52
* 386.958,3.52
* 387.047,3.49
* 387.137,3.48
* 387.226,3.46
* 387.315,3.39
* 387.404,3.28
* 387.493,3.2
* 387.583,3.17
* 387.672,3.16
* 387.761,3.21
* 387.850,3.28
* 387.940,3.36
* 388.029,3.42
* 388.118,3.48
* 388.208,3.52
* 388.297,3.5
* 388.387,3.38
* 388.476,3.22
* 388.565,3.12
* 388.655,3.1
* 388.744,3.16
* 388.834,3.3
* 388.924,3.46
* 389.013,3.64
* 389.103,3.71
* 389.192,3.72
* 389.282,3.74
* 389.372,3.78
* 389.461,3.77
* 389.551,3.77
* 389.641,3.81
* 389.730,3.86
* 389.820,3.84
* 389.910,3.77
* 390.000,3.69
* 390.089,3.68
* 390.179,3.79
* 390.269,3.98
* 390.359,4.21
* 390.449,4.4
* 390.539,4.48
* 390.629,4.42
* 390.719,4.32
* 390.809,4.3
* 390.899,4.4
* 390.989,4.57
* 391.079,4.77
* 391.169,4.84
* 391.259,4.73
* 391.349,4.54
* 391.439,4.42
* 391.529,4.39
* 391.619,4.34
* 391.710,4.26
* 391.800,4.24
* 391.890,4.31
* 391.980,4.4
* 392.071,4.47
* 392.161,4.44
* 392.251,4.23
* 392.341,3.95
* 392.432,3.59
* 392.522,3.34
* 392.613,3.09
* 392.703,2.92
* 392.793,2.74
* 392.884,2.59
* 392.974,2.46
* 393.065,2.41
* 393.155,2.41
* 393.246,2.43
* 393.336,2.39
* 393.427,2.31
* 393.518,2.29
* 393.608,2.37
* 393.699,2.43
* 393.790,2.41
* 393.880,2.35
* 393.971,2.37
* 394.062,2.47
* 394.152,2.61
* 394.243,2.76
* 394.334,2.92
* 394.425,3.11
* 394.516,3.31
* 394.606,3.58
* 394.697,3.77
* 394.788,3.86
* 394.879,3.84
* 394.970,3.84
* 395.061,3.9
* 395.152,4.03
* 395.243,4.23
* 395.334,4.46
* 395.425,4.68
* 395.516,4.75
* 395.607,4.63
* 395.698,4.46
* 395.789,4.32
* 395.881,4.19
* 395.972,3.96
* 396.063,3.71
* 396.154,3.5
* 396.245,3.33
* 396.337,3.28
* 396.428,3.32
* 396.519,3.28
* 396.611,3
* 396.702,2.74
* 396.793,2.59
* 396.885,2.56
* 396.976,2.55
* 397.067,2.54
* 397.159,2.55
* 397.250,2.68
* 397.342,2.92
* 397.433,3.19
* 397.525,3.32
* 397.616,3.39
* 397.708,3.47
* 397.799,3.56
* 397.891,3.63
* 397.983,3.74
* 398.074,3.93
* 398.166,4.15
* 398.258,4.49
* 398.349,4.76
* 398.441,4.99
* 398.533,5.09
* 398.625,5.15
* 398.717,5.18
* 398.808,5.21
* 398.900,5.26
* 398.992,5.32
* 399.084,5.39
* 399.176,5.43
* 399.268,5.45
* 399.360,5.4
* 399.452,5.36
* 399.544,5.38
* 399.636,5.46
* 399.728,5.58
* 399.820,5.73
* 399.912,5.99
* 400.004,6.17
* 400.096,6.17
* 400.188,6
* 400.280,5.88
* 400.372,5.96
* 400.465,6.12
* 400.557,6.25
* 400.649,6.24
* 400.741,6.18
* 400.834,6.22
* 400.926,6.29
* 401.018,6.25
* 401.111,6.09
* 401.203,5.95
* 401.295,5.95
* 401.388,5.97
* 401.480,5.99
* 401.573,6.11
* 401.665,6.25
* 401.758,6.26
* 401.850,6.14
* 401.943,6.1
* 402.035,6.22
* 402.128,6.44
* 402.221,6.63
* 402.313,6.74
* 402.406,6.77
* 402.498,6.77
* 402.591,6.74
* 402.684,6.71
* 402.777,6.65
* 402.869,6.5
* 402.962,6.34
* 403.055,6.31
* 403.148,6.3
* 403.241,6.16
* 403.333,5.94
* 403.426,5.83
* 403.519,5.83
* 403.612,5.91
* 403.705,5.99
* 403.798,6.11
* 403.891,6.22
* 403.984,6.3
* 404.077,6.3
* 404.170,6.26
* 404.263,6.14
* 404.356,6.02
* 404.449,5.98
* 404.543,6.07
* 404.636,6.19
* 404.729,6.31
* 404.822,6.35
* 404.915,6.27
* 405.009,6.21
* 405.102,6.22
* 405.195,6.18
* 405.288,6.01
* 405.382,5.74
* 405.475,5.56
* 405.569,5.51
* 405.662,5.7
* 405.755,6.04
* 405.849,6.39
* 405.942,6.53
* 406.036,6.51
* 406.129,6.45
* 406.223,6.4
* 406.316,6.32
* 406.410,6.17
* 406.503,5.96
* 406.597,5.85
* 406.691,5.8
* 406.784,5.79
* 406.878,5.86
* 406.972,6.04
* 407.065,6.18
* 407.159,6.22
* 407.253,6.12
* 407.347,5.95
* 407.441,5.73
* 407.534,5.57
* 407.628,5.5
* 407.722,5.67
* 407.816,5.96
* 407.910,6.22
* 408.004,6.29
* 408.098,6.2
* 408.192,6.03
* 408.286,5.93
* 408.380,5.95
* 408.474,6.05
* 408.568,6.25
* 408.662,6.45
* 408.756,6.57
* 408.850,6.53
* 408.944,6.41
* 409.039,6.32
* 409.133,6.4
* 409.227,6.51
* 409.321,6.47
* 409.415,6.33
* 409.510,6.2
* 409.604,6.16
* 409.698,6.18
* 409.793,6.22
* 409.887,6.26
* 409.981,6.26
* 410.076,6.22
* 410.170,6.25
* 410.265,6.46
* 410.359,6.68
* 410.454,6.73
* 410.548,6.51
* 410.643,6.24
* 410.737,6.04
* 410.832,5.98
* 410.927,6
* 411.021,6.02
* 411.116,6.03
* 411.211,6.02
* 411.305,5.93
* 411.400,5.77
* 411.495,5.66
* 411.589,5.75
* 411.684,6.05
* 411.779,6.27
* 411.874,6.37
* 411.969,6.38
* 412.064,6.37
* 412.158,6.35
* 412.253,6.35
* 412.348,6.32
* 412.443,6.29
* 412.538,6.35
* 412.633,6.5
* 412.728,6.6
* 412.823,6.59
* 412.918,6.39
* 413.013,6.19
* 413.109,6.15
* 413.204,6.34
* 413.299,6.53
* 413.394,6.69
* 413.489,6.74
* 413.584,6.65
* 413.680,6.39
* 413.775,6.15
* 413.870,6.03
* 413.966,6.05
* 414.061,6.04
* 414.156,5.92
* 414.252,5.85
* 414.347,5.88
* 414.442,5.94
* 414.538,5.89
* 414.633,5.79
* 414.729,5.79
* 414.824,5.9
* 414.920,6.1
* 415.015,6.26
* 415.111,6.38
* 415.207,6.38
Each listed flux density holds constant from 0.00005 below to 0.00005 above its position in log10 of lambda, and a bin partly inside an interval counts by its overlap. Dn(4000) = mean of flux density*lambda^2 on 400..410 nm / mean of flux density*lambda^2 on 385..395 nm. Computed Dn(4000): 1.92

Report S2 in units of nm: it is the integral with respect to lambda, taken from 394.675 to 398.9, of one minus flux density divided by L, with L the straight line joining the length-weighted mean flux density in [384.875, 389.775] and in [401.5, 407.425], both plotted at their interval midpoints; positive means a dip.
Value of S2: 0.94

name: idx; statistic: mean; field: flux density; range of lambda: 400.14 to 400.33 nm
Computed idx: 5.96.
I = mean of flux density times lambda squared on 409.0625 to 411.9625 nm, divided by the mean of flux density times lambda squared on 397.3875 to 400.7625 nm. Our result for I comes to 1.29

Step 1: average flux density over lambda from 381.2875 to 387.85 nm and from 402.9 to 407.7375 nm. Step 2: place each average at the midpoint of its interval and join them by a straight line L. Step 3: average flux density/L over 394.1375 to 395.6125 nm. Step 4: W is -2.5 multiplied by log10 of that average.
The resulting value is 0.207 mag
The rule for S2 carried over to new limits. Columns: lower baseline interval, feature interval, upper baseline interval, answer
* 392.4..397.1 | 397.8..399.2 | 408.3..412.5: -0.28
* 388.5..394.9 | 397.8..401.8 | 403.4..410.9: -0.48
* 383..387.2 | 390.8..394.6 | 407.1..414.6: 0.49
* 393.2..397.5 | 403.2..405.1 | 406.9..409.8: -0.33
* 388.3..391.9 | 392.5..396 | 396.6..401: 0.88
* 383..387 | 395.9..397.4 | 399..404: 0.61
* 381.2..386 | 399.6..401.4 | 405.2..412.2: -0.32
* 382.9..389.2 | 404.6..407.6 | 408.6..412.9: -0.20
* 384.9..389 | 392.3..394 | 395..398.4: 0.39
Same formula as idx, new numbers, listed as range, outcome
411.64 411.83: 6.15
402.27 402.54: 6.77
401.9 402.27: 6.36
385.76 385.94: 2.99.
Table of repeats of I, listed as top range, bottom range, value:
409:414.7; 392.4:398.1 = 2.10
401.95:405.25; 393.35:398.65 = 1.88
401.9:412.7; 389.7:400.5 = 1.65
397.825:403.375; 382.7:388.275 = 2.05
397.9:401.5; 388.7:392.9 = 1.46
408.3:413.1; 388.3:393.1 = 1.80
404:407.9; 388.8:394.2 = 1.80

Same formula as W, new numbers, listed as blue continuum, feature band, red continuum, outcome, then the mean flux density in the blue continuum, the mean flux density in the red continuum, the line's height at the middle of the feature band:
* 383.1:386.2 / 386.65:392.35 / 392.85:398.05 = -0.25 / 2.9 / 3.23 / 3.05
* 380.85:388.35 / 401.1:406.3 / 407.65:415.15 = -0.17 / 3.15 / 6.21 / 5.33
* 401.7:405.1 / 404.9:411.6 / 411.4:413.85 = 0.03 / 6.28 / 6.32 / 6.3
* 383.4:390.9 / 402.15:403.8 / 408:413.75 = -0.20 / 3.34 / 6.28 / 5.3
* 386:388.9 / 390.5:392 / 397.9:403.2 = -0.11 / 3.31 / 5.81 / 4.03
